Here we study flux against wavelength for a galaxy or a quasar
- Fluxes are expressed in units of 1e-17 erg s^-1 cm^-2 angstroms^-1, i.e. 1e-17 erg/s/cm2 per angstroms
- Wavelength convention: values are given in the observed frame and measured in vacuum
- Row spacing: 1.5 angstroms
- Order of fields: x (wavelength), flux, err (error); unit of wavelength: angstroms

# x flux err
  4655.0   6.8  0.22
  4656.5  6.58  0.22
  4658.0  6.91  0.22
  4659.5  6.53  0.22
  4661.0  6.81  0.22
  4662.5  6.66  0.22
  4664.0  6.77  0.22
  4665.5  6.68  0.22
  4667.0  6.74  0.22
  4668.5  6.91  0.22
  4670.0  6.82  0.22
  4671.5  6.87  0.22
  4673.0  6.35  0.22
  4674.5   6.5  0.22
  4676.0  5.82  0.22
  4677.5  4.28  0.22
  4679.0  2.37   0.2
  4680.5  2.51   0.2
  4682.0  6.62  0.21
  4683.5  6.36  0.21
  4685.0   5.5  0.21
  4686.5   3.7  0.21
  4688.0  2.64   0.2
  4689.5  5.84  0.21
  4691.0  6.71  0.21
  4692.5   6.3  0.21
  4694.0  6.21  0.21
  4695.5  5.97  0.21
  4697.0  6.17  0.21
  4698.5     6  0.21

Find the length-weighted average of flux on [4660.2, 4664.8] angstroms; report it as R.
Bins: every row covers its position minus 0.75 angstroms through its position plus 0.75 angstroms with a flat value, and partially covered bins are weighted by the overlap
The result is 6.74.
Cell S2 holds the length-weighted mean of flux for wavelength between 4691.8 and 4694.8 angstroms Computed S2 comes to 6.25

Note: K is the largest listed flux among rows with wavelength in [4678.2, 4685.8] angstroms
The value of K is 6.62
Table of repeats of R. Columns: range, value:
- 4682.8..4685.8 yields 5.89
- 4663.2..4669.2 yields 6.77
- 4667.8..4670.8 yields 6.86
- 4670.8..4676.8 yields 6.36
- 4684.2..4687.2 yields 4.64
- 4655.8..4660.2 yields 6.68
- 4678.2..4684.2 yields 4.45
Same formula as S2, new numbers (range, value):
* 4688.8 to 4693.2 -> 6.29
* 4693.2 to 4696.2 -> 6.1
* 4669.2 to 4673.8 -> 6.68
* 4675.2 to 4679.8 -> 4.16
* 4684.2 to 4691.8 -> 4.9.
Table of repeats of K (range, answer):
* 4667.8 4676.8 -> 6.91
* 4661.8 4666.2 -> 6.77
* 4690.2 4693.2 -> 6.71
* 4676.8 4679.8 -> 4.28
